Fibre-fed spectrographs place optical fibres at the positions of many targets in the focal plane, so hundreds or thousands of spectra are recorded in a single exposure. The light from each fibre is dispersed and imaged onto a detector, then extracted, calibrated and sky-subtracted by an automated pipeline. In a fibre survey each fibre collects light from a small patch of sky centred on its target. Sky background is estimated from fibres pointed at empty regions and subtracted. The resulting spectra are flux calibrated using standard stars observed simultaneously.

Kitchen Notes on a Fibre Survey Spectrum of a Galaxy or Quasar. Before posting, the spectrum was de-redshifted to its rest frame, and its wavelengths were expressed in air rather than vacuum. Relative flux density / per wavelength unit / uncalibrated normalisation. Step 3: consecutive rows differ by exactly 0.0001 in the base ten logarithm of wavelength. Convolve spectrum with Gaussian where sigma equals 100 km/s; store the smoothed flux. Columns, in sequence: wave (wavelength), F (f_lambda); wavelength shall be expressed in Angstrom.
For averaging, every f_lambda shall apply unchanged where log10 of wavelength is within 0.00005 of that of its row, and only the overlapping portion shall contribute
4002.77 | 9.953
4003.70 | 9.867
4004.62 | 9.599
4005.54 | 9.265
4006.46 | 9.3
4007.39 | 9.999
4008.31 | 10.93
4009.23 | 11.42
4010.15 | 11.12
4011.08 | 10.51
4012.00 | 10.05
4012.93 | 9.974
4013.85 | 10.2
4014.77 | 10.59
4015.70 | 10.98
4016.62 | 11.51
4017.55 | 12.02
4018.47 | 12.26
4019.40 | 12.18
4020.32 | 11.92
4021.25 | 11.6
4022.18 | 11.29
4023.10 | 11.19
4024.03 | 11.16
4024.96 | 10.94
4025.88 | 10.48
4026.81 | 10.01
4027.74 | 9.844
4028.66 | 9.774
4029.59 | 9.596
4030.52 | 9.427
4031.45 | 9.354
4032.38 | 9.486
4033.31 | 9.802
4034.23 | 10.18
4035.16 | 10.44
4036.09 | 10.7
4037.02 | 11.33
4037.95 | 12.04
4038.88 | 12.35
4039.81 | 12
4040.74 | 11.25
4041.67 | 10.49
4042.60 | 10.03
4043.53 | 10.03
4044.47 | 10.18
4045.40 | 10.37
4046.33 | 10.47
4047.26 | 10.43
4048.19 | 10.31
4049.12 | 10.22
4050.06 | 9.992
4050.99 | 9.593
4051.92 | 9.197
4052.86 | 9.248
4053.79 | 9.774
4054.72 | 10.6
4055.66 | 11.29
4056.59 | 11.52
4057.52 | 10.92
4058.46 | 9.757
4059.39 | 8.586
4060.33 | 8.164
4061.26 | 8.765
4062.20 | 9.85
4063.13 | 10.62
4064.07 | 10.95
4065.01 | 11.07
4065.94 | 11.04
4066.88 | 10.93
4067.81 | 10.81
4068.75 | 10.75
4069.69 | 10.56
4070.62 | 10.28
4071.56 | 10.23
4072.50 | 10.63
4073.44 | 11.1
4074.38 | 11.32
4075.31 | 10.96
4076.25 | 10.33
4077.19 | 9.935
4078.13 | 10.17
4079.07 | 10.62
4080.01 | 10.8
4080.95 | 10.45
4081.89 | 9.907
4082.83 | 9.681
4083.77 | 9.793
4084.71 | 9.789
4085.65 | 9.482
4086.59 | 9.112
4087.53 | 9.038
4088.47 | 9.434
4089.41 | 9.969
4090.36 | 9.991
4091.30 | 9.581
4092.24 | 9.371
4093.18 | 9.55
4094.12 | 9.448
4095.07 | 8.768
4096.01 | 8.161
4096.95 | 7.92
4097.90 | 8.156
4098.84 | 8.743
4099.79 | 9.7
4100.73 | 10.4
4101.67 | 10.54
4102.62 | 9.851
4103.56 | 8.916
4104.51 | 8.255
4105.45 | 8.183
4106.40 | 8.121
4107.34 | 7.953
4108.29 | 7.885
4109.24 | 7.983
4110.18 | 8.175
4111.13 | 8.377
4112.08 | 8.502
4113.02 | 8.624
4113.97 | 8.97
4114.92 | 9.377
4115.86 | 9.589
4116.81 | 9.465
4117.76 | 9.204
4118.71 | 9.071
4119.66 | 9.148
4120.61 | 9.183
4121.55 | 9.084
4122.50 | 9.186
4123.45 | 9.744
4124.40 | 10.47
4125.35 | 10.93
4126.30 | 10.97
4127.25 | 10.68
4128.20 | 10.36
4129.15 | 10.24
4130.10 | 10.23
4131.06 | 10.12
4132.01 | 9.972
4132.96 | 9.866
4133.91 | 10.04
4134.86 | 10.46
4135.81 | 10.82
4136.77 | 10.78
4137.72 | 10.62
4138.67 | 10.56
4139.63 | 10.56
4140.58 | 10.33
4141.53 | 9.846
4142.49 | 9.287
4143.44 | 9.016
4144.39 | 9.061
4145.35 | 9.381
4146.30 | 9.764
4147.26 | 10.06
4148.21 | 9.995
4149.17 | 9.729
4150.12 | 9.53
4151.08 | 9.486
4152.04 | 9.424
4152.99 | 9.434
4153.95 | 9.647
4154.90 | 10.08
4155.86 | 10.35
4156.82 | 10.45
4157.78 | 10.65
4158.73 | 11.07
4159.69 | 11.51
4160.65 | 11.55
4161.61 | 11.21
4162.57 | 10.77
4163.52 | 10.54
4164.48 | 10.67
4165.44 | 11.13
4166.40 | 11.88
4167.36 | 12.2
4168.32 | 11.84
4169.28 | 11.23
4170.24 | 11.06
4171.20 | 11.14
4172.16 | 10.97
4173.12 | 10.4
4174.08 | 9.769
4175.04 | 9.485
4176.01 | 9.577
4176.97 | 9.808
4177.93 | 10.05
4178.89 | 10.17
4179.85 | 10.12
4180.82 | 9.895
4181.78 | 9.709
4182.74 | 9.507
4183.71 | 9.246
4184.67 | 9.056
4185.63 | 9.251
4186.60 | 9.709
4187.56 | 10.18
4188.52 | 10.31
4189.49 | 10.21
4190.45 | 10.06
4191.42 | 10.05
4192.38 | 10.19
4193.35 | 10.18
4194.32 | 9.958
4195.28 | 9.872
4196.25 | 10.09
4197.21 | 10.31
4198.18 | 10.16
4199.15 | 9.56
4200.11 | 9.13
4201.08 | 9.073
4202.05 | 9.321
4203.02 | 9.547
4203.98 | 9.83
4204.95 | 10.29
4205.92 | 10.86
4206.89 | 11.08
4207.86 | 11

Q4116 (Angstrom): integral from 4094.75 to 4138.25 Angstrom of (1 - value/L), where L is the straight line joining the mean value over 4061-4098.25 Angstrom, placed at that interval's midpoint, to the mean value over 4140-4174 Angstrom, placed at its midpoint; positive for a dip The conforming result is 3.44 Angstrom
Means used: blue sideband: 9.99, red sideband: 10.4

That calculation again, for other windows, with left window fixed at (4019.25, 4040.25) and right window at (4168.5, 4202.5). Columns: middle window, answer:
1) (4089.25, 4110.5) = 3.0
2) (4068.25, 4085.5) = 0.2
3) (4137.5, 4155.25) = 0.7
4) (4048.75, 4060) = 0.6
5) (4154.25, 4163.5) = -0.6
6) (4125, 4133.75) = -0.1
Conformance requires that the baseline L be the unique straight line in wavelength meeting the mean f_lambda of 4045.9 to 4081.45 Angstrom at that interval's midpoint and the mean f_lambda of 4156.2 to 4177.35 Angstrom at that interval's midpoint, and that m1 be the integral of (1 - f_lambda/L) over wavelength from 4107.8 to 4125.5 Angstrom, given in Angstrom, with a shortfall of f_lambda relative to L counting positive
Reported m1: 2.6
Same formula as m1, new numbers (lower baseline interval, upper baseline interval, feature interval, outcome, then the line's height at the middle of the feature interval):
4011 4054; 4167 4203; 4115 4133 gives 0.7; 10.3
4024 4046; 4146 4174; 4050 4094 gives 1.6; 10.5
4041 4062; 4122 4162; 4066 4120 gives 3.0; 10.1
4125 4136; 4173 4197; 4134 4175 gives -1.1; 10.2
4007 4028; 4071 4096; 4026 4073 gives 0.7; 10.5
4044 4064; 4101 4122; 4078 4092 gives -0.7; 9.39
